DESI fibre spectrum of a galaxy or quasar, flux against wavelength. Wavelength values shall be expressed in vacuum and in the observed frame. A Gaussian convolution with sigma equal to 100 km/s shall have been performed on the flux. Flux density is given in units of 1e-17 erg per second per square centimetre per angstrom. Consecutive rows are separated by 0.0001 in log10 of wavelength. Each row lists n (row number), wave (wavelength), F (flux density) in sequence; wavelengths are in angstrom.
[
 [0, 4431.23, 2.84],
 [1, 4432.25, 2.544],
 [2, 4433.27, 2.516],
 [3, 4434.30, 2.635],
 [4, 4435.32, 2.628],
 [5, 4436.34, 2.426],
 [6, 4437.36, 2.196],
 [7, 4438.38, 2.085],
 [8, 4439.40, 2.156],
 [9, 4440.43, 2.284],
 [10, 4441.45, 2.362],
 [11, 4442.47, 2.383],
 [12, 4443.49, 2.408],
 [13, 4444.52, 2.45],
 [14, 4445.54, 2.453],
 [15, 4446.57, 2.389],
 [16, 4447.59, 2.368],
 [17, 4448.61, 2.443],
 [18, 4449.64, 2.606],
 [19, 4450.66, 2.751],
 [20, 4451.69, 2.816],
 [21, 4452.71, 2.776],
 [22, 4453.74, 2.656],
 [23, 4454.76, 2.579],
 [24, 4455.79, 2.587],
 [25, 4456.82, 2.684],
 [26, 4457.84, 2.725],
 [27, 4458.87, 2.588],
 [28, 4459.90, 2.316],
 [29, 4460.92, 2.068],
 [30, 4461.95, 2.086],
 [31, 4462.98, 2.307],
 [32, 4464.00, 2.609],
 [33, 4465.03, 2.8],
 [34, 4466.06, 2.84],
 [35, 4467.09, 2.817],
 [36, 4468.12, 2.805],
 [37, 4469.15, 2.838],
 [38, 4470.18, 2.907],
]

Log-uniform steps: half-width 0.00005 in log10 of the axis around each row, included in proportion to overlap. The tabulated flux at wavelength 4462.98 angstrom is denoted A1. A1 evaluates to 2.307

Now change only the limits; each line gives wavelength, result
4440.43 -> 2.284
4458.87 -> 2.588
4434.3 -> 2.635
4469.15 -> 2.838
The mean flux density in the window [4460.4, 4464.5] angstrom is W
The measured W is 2.27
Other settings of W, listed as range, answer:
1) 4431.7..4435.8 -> 2.58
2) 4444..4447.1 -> 2.43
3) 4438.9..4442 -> 2.27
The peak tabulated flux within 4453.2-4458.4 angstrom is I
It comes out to 2.725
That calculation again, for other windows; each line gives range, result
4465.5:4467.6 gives 2.84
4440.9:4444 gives 2.408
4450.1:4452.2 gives 2.816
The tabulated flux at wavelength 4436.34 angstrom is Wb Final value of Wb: 2.426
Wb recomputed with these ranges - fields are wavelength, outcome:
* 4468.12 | 2.805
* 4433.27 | 2.516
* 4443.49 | 2.408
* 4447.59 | 2.368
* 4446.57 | 2.389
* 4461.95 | 2.086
